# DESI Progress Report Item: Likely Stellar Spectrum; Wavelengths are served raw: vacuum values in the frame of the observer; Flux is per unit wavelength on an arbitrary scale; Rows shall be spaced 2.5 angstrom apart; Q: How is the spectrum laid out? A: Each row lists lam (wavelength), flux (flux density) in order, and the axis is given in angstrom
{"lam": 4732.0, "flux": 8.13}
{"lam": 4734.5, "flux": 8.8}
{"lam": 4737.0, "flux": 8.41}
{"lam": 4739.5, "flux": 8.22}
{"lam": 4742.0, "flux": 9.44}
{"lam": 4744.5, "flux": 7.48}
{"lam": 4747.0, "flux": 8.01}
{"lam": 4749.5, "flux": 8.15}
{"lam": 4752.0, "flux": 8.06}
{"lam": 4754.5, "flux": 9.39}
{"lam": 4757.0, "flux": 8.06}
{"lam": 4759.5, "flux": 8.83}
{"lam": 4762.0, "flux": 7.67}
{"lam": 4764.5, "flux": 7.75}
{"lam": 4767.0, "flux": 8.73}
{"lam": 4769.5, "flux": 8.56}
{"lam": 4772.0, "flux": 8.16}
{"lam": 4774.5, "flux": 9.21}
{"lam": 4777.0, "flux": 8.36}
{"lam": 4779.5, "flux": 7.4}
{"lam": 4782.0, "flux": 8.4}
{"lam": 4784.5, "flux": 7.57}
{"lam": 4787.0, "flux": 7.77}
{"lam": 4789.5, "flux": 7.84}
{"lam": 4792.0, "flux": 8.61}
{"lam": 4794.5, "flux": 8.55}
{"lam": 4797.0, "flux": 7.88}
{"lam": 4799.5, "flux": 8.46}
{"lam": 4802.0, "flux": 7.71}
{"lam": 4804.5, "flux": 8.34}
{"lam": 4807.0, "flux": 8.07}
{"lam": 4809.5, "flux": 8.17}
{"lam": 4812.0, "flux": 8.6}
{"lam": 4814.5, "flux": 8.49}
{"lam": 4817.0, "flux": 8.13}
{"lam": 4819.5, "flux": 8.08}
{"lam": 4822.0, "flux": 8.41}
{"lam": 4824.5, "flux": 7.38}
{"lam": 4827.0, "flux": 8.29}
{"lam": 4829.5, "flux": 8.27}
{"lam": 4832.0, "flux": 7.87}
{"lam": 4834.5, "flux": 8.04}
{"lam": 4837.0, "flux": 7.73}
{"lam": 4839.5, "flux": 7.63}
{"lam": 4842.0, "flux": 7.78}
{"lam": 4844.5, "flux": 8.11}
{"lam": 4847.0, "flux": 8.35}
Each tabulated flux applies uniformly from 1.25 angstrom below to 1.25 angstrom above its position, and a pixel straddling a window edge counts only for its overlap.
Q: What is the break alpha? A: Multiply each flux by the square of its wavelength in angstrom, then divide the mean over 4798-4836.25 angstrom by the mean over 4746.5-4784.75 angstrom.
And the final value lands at 1.00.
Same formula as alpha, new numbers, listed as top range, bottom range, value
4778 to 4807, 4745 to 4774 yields 0.98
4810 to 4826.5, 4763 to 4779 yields 0.99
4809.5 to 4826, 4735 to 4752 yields 1.02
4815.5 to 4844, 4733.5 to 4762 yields 0.98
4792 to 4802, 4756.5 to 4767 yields 1.03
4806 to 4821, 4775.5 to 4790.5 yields 1.06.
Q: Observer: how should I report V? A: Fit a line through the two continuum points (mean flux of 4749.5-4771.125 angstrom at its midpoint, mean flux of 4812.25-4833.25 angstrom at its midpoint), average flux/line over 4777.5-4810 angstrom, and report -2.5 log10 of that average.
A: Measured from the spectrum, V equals 0.02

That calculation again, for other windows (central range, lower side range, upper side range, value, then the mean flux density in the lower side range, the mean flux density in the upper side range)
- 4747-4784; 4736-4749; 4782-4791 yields -0.03 mag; 8.3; 7.84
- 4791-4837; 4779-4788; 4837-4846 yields -0.05 mag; 7.82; 7.84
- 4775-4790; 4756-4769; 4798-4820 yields 0.04 mag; 8.23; 8.23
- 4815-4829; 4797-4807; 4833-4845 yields -0.02 mag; 8.12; 7.84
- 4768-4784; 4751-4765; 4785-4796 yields -0.01 mag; 8.33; 8.14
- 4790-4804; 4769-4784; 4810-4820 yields 0.01 mag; 8.3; 8.33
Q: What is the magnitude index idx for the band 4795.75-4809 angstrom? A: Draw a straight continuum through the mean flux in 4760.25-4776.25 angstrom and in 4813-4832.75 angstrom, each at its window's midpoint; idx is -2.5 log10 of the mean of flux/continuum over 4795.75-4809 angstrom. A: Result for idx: 0.016 mag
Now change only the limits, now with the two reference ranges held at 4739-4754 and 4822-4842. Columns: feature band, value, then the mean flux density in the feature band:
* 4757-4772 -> -0.01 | 8.28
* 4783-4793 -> 0.02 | 7.94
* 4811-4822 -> -0.05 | 8.33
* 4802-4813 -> -0.03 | 8.22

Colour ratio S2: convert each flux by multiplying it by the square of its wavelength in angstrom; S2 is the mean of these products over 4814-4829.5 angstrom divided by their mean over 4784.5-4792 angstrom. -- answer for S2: 1.0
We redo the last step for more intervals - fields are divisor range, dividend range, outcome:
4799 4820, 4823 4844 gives 0.97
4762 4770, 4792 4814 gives 1.02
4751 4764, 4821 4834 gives 0.99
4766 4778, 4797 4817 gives 0.97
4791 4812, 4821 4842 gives 0.98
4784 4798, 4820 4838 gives 1.01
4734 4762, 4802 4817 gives 1.01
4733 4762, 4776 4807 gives 0.98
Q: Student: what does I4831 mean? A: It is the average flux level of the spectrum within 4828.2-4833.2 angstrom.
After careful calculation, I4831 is 8.07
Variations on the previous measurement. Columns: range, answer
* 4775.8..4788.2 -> 7.9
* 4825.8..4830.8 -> 8.28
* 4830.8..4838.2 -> 7.88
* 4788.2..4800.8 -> 8.26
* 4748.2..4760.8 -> 8.49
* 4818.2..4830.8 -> 8.09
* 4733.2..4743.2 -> 8.71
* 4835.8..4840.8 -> 7.68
